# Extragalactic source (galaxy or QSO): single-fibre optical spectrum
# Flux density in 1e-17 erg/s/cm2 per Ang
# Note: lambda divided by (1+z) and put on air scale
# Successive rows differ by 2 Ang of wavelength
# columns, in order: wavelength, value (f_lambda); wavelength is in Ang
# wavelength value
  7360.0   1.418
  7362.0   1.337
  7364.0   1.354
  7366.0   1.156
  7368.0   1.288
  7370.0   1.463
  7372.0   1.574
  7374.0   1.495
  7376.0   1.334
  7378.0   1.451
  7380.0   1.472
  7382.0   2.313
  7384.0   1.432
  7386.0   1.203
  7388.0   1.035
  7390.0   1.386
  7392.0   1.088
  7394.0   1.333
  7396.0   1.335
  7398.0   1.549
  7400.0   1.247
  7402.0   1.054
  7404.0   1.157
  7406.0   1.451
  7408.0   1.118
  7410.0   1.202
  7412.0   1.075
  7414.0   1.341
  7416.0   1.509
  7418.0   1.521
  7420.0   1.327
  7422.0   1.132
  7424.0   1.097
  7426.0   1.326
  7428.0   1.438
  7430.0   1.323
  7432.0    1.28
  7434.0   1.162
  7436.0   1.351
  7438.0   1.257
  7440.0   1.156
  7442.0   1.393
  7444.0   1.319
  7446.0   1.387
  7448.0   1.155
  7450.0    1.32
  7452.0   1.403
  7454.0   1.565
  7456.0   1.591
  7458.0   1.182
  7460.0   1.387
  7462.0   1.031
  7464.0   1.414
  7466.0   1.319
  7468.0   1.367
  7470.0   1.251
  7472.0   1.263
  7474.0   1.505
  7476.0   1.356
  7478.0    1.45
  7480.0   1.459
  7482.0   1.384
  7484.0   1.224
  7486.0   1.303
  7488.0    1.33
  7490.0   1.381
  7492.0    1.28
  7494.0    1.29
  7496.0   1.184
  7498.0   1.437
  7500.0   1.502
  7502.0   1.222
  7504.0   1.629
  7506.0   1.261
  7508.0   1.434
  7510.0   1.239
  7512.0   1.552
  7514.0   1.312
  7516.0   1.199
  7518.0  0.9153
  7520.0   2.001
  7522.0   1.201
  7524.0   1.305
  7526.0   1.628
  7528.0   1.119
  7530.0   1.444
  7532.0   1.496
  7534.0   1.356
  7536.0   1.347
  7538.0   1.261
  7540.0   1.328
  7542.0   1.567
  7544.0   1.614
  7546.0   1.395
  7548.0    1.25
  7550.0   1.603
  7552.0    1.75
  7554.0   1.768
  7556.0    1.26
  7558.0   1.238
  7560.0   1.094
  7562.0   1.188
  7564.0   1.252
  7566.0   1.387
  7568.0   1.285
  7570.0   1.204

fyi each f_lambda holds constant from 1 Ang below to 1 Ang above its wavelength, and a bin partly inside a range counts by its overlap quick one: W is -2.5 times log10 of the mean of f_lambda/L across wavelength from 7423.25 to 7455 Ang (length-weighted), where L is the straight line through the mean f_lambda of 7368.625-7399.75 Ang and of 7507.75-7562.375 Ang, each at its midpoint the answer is 0.08 mag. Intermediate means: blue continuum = 1.42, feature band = 1.31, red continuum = 1.39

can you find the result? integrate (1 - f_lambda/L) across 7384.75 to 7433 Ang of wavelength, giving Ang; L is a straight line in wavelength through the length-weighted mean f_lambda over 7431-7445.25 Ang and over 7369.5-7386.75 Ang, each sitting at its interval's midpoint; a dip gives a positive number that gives 4.30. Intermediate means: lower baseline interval 1.53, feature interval 1.27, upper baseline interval 1.28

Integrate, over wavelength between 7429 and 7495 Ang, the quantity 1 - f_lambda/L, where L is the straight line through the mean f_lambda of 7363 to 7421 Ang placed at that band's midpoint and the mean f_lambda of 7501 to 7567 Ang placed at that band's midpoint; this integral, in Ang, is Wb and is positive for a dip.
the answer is 1.9 Ang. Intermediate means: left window 1.35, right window 1.38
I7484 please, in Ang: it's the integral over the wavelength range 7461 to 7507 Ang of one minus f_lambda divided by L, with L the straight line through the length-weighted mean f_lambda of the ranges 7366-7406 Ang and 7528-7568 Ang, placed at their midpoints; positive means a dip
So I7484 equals 1.44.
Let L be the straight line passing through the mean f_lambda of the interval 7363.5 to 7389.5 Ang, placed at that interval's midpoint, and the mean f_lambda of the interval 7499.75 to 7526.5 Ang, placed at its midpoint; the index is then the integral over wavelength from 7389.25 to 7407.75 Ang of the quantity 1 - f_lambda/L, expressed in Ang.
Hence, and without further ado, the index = 1.83 Ang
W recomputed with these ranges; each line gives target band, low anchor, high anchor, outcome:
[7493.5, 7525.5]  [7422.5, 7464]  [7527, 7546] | 0.01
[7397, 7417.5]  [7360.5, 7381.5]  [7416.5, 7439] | 0.05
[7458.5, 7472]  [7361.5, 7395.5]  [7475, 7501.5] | 0.06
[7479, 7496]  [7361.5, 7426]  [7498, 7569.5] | 0.04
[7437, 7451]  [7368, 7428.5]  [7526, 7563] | 0.07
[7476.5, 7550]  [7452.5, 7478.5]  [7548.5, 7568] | 0.00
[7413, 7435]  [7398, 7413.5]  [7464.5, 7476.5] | -0.05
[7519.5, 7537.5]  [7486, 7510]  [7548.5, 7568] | -0.03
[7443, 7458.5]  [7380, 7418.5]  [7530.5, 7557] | 0.01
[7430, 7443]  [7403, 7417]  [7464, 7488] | 0.03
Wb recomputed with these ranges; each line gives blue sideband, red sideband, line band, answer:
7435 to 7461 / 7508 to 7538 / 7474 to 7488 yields -0.2 Ang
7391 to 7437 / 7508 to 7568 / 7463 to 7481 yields -0.7 Ang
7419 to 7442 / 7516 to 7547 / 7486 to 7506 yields -0.1 Ang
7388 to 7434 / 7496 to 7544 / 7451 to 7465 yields -0.5 Ang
